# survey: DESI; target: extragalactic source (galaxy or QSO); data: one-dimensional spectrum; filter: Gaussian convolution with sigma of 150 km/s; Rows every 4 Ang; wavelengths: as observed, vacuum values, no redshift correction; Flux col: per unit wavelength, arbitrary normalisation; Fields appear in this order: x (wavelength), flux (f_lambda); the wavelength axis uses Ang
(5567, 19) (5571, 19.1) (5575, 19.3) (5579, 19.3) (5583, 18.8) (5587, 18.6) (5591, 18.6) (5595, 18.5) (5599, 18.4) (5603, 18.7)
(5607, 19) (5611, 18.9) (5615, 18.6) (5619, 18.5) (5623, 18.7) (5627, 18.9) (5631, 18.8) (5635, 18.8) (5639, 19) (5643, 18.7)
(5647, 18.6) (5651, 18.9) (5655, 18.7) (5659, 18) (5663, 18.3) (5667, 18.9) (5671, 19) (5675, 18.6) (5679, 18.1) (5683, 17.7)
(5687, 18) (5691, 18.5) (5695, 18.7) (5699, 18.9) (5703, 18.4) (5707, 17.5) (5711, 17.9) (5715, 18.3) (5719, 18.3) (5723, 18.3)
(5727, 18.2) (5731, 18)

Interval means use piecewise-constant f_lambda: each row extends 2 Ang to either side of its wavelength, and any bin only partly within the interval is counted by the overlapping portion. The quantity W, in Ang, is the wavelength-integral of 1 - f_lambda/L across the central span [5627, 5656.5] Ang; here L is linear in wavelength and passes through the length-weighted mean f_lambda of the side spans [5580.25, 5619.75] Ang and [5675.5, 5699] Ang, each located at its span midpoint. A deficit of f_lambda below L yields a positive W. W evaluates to -0.5 Ang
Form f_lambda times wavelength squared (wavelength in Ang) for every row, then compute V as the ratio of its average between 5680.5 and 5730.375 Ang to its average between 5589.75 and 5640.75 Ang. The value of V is 1.00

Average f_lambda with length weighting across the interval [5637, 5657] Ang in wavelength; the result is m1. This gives 18.8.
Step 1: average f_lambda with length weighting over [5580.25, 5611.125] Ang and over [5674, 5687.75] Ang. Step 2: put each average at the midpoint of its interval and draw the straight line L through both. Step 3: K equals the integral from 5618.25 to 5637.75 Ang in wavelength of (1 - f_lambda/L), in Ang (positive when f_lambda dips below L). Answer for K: -0.33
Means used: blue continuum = 18.7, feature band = 18.8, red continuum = 18.1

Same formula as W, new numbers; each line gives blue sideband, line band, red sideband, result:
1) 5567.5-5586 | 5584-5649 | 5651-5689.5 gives 0.3 Ang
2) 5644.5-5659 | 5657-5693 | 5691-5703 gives 0.6 Ang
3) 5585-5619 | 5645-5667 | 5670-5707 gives -0.1 Ang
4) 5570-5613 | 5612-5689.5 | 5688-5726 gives -0.1 Ang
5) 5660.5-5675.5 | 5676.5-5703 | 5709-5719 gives 0.1 Ang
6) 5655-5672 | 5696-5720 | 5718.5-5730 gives 0.1 Ang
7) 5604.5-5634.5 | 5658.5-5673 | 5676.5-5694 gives -0.2 Ang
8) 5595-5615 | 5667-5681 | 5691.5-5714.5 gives -0.1 Ang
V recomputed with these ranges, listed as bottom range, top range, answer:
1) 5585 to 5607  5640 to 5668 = 1.02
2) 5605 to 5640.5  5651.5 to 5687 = 1.00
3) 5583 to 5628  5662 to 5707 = 1.01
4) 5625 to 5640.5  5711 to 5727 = 1.00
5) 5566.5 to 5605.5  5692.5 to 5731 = 1.01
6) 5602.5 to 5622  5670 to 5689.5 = 1.00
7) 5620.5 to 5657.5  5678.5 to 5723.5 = 0.99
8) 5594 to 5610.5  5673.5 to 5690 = 1.00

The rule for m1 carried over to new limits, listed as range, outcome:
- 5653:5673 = 18.6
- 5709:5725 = 18.2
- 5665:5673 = 18.9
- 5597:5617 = 18.7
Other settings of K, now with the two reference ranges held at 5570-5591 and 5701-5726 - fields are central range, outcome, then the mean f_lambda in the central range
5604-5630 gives 0.0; 18.8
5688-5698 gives -0.2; 18.6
